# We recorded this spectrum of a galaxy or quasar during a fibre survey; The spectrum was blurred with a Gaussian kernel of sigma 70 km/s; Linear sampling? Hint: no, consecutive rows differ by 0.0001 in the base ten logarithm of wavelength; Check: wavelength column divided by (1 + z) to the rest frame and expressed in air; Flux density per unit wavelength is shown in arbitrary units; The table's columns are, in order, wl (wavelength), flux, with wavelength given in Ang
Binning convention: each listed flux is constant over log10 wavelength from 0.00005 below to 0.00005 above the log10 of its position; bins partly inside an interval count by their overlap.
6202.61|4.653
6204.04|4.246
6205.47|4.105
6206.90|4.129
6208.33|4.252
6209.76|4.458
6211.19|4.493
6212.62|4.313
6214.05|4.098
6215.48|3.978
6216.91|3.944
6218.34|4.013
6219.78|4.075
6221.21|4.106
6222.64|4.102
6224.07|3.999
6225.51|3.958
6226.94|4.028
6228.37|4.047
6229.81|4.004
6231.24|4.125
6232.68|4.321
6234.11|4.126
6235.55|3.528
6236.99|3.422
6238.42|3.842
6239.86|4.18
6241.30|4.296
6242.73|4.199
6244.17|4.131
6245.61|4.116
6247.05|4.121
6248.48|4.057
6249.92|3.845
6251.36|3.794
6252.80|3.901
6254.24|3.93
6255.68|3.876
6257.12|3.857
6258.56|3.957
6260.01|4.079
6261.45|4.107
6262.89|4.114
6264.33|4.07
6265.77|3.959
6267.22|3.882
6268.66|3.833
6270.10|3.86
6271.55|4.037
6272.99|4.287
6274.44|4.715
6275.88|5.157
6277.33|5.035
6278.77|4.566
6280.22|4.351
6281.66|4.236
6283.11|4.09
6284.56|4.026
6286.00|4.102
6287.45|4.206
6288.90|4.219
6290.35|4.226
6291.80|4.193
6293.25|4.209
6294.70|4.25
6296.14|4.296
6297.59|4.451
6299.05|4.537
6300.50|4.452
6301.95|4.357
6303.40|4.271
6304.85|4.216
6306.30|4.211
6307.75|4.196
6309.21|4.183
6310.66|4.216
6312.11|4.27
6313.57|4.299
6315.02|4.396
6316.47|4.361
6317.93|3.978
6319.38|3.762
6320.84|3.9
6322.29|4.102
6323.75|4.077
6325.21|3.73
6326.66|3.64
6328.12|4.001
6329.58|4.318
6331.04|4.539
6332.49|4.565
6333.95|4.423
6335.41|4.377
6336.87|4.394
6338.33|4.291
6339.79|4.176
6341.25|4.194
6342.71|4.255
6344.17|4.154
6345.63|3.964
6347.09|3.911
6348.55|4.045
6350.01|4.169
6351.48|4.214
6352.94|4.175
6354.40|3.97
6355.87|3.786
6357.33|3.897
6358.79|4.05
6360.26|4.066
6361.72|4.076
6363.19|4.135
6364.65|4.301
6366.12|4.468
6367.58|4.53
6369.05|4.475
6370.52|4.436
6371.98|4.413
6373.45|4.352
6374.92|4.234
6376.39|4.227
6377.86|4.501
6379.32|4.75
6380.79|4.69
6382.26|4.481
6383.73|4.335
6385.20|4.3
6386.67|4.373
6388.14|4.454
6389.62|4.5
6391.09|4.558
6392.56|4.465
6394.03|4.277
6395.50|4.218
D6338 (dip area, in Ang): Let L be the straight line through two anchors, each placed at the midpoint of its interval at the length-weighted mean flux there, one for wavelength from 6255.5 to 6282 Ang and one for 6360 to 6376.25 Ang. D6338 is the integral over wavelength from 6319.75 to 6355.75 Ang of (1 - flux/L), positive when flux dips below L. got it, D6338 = 1.26 Ang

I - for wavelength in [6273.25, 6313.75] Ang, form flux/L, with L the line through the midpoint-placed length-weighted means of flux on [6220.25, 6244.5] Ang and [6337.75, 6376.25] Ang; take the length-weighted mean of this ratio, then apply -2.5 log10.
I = -0.06 mag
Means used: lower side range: 4.02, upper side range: 4.18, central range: 4.34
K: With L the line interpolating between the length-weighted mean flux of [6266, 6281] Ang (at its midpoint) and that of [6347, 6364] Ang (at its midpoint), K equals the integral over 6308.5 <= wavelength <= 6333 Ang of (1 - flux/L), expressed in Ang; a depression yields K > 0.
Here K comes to 0.3 Ang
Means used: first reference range 4.36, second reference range 4.05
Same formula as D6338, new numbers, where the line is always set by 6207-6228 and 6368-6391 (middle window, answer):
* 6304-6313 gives 0.2 Ang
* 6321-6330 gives 0.8 Ang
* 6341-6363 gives 1.6 Ang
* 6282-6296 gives 0.3 Ang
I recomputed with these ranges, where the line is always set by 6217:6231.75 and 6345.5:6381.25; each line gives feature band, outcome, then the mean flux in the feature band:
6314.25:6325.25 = 0.030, 4.06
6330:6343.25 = -0.041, 4.36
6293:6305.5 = -0.051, 4.34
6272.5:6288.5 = -0.079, 4.43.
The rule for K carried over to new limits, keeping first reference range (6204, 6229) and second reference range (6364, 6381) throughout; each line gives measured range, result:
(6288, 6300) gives 0.0 Ang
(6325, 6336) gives 0.3 Ang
